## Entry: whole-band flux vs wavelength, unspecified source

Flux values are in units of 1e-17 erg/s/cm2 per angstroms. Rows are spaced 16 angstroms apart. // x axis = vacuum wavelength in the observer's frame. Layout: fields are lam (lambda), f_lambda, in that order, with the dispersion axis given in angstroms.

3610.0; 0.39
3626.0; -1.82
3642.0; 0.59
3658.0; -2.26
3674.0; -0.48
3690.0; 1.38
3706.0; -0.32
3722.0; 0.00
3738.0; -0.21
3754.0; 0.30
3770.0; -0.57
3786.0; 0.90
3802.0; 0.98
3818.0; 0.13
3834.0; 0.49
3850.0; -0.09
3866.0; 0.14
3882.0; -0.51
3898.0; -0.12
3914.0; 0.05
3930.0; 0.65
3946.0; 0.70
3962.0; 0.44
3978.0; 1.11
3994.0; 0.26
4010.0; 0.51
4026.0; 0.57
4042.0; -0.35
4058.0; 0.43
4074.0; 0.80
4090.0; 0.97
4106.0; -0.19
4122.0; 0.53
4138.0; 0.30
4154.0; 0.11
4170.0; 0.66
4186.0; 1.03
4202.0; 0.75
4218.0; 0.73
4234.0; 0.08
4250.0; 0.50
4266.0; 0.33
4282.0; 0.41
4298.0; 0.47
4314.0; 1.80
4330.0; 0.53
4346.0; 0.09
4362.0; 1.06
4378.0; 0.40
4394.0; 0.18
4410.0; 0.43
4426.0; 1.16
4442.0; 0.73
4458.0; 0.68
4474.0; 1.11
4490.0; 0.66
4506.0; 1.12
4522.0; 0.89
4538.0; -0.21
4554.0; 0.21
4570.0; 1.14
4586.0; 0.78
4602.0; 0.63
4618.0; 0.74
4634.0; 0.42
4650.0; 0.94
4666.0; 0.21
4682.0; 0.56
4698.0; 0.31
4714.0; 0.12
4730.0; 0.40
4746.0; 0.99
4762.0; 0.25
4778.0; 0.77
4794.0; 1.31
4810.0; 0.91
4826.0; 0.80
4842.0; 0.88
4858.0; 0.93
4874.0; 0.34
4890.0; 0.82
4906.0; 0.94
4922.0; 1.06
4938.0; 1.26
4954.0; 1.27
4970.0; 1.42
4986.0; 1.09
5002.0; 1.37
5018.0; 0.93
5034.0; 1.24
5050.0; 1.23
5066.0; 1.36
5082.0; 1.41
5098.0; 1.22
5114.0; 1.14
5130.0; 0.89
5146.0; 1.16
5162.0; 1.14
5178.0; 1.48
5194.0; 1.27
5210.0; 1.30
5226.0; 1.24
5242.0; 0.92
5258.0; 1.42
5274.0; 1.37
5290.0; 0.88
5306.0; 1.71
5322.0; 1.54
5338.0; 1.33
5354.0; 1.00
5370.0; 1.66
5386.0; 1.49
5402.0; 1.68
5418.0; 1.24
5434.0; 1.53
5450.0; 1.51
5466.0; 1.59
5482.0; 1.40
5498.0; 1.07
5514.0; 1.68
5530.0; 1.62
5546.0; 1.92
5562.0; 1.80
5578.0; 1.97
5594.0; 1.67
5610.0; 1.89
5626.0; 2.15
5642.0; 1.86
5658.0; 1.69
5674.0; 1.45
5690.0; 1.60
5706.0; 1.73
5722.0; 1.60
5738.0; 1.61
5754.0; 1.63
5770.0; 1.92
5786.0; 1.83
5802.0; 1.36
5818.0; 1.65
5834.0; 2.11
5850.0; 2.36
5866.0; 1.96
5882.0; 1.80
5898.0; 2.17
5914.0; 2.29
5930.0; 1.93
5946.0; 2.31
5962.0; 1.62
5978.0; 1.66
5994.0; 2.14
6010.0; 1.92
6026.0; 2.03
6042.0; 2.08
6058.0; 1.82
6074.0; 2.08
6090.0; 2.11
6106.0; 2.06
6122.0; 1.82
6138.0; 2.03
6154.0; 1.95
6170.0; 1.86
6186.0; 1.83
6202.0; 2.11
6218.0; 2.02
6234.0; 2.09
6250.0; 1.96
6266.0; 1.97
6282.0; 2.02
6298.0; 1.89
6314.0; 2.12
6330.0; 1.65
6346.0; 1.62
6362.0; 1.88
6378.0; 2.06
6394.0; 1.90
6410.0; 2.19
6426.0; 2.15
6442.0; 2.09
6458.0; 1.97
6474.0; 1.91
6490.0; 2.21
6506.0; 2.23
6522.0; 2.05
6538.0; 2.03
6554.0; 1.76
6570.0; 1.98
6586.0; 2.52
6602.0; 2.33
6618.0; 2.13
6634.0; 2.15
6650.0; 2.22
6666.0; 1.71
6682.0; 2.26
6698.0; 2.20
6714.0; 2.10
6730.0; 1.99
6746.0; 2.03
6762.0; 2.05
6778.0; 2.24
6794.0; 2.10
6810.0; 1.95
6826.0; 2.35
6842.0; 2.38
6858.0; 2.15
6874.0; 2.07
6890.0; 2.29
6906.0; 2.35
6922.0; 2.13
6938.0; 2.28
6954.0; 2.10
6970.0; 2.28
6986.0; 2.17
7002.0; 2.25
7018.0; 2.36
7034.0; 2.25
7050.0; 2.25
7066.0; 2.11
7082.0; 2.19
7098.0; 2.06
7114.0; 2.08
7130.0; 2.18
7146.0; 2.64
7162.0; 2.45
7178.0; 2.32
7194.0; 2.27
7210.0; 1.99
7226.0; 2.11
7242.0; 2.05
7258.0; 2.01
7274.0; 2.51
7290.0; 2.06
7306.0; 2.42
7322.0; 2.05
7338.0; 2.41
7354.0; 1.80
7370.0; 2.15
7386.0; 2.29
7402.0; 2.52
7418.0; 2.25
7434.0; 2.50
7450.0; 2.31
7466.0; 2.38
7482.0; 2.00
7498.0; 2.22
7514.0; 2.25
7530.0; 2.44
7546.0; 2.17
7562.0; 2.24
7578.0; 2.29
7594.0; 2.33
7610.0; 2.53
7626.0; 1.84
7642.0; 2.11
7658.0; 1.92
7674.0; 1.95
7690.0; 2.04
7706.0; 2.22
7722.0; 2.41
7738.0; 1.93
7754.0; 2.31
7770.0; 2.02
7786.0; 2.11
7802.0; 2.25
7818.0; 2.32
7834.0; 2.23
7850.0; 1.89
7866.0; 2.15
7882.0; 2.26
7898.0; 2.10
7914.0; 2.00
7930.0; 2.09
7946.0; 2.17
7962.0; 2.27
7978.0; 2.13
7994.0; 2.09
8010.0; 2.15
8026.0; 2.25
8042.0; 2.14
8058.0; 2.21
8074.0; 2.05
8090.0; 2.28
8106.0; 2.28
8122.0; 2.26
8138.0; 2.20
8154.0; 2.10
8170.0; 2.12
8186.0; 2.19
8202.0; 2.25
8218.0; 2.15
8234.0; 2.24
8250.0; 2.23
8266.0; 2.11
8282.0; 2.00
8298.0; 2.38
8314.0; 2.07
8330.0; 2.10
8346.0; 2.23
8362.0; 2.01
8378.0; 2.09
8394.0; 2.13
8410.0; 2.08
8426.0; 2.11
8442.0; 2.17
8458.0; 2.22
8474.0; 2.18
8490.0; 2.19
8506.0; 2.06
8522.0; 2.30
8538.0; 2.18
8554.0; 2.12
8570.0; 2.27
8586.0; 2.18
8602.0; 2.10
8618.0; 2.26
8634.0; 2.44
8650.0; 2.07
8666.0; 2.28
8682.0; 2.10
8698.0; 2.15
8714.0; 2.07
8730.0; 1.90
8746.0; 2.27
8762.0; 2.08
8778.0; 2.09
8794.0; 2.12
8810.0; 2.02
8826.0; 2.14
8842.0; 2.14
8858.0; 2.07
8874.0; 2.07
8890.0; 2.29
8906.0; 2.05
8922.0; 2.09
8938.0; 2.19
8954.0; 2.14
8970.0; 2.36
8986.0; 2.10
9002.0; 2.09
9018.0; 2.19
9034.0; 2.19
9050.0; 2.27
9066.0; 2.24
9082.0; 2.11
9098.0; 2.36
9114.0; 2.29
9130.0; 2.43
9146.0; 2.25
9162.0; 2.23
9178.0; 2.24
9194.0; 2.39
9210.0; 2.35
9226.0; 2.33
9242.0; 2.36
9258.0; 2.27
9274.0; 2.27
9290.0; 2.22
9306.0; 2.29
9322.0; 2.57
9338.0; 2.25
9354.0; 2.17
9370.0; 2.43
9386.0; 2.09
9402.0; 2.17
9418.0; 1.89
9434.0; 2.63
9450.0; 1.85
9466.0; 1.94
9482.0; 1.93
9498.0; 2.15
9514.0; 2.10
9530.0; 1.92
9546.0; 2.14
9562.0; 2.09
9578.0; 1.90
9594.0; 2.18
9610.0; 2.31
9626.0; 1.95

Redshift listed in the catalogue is 0.229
